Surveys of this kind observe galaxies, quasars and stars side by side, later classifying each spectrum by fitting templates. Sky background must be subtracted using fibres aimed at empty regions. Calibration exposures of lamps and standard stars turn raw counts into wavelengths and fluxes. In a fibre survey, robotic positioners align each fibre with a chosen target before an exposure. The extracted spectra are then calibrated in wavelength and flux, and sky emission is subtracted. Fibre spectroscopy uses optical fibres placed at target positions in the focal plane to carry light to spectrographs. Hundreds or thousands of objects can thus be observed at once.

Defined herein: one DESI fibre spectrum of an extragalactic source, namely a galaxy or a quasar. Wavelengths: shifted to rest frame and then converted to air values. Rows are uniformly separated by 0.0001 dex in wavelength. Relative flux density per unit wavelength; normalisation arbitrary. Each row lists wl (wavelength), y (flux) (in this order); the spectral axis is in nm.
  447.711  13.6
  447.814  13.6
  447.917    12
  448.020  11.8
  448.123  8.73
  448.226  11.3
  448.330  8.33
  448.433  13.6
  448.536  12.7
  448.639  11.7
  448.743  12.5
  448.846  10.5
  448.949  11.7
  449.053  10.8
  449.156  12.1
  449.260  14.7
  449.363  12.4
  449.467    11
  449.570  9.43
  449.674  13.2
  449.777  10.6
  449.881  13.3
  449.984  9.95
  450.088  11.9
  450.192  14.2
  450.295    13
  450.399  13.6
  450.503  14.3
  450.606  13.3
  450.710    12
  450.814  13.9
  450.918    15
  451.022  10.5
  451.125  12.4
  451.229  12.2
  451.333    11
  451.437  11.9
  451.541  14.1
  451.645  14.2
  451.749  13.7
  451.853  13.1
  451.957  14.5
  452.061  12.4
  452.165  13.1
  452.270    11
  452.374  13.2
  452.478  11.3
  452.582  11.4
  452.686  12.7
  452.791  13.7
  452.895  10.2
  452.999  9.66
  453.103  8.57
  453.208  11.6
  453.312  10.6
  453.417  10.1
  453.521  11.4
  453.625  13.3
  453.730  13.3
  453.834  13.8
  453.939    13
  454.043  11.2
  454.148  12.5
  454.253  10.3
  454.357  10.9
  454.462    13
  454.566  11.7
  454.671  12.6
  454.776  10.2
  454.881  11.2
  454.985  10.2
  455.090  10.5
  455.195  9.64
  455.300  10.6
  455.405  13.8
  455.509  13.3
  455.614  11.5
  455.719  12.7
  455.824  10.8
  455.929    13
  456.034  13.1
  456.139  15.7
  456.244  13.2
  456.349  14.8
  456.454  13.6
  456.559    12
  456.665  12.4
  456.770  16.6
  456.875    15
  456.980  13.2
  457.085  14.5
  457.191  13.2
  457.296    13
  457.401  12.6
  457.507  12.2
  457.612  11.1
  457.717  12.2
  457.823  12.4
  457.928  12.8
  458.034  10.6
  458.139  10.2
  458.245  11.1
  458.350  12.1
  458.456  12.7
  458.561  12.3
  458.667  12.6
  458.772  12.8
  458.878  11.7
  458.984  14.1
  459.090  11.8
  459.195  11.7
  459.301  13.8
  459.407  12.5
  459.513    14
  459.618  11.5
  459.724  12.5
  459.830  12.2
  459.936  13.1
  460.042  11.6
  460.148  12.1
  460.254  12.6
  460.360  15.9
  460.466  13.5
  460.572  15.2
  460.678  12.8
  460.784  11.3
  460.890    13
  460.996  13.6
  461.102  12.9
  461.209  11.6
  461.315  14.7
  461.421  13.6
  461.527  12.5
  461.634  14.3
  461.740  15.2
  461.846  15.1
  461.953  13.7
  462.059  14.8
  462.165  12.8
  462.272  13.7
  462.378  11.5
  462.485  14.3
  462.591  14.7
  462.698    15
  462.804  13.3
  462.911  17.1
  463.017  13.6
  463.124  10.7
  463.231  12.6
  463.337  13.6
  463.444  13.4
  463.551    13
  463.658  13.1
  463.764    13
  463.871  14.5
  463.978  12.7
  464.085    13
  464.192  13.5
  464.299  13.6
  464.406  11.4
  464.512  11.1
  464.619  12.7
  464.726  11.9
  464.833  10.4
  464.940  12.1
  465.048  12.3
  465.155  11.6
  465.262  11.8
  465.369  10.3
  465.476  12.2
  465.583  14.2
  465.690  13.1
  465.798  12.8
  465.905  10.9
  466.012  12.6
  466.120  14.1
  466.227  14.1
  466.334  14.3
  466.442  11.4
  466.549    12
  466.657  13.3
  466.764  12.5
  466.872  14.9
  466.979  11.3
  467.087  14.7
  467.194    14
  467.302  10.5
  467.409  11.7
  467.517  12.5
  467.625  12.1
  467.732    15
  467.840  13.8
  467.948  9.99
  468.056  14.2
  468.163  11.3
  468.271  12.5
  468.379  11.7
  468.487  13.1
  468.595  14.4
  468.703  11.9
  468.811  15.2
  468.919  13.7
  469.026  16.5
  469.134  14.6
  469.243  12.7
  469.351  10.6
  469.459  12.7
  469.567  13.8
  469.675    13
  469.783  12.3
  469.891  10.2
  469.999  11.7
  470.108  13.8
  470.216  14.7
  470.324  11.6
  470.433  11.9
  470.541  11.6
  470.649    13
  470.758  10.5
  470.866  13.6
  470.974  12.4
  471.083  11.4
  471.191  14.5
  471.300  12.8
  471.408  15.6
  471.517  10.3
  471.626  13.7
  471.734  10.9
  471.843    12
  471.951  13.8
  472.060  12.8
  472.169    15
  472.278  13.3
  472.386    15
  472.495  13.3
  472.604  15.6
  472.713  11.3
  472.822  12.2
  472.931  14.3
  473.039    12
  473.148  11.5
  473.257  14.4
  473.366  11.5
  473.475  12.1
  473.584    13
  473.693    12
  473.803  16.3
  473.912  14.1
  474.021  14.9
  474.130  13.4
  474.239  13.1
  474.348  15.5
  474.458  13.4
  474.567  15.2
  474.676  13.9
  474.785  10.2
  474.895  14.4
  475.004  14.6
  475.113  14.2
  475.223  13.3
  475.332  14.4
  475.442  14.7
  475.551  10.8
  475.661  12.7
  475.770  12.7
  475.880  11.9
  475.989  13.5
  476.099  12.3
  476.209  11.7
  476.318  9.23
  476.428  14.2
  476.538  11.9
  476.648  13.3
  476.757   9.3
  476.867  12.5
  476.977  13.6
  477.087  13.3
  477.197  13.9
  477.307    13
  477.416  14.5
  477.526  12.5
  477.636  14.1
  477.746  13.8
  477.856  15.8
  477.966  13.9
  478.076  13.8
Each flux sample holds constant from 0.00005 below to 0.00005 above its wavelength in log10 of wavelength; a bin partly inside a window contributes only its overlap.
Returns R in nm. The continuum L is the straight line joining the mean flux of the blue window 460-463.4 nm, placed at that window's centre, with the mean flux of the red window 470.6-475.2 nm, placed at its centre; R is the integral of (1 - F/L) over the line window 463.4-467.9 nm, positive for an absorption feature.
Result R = 0.25 nm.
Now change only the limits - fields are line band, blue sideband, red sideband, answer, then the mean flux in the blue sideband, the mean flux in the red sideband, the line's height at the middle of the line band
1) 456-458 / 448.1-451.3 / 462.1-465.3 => -0.12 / 12.1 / 12.9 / 12.5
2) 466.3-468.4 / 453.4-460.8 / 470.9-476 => 0.05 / 12.5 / 13.3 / 13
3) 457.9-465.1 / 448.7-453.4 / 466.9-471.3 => -0.24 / 12.2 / 12.8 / 12.5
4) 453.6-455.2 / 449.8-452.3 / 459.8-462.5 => 0.16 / 12.8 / 13.4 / 13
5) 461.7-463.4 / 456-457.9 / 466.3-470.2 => -0.09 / 13.4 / 12.9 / 13.1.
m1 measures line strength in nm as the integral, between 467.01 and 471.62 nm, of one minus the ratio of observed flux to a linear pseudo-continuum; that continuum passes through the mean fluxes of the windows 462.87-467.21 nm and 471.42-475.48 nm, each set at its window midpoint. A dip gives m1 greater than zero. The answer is 0.10 nm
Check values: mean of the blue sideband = 12.8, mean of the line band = 12.8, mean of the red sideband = 13.4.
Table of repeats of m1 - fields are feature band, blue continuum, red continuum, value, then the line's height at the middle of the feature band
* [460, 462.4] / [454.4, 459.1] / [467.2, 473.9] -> -0.158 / 12.6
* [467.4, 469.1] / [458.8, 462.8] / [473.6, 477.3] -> 0.007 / 13.2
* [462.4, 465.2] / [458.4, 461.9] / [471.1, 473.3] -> 0.021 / 13.1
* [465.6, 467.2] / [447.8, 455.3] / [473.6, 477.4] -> -0.044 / 12.7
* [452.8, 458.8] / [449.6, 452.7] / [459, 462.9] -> 0.380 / 13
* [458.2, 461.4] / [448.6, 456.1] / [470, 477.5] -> -0.096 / 12.4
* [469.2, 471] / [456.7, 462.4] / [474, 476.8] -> 0.090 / 13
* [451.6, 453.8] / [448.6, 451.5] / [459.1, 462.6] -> 0.078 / 12.5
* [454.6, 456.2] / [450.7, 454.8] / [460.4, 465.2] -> 0.064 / 12.4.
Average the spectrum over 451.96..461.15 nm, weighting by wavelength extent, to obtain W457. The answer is 12.4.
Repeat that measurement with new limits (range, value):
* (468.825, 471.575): 12.8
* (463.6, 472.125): 12.7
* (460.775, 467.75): 13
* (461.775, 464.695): 13.4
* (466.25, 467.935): 12.9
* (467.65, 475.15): 13.1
